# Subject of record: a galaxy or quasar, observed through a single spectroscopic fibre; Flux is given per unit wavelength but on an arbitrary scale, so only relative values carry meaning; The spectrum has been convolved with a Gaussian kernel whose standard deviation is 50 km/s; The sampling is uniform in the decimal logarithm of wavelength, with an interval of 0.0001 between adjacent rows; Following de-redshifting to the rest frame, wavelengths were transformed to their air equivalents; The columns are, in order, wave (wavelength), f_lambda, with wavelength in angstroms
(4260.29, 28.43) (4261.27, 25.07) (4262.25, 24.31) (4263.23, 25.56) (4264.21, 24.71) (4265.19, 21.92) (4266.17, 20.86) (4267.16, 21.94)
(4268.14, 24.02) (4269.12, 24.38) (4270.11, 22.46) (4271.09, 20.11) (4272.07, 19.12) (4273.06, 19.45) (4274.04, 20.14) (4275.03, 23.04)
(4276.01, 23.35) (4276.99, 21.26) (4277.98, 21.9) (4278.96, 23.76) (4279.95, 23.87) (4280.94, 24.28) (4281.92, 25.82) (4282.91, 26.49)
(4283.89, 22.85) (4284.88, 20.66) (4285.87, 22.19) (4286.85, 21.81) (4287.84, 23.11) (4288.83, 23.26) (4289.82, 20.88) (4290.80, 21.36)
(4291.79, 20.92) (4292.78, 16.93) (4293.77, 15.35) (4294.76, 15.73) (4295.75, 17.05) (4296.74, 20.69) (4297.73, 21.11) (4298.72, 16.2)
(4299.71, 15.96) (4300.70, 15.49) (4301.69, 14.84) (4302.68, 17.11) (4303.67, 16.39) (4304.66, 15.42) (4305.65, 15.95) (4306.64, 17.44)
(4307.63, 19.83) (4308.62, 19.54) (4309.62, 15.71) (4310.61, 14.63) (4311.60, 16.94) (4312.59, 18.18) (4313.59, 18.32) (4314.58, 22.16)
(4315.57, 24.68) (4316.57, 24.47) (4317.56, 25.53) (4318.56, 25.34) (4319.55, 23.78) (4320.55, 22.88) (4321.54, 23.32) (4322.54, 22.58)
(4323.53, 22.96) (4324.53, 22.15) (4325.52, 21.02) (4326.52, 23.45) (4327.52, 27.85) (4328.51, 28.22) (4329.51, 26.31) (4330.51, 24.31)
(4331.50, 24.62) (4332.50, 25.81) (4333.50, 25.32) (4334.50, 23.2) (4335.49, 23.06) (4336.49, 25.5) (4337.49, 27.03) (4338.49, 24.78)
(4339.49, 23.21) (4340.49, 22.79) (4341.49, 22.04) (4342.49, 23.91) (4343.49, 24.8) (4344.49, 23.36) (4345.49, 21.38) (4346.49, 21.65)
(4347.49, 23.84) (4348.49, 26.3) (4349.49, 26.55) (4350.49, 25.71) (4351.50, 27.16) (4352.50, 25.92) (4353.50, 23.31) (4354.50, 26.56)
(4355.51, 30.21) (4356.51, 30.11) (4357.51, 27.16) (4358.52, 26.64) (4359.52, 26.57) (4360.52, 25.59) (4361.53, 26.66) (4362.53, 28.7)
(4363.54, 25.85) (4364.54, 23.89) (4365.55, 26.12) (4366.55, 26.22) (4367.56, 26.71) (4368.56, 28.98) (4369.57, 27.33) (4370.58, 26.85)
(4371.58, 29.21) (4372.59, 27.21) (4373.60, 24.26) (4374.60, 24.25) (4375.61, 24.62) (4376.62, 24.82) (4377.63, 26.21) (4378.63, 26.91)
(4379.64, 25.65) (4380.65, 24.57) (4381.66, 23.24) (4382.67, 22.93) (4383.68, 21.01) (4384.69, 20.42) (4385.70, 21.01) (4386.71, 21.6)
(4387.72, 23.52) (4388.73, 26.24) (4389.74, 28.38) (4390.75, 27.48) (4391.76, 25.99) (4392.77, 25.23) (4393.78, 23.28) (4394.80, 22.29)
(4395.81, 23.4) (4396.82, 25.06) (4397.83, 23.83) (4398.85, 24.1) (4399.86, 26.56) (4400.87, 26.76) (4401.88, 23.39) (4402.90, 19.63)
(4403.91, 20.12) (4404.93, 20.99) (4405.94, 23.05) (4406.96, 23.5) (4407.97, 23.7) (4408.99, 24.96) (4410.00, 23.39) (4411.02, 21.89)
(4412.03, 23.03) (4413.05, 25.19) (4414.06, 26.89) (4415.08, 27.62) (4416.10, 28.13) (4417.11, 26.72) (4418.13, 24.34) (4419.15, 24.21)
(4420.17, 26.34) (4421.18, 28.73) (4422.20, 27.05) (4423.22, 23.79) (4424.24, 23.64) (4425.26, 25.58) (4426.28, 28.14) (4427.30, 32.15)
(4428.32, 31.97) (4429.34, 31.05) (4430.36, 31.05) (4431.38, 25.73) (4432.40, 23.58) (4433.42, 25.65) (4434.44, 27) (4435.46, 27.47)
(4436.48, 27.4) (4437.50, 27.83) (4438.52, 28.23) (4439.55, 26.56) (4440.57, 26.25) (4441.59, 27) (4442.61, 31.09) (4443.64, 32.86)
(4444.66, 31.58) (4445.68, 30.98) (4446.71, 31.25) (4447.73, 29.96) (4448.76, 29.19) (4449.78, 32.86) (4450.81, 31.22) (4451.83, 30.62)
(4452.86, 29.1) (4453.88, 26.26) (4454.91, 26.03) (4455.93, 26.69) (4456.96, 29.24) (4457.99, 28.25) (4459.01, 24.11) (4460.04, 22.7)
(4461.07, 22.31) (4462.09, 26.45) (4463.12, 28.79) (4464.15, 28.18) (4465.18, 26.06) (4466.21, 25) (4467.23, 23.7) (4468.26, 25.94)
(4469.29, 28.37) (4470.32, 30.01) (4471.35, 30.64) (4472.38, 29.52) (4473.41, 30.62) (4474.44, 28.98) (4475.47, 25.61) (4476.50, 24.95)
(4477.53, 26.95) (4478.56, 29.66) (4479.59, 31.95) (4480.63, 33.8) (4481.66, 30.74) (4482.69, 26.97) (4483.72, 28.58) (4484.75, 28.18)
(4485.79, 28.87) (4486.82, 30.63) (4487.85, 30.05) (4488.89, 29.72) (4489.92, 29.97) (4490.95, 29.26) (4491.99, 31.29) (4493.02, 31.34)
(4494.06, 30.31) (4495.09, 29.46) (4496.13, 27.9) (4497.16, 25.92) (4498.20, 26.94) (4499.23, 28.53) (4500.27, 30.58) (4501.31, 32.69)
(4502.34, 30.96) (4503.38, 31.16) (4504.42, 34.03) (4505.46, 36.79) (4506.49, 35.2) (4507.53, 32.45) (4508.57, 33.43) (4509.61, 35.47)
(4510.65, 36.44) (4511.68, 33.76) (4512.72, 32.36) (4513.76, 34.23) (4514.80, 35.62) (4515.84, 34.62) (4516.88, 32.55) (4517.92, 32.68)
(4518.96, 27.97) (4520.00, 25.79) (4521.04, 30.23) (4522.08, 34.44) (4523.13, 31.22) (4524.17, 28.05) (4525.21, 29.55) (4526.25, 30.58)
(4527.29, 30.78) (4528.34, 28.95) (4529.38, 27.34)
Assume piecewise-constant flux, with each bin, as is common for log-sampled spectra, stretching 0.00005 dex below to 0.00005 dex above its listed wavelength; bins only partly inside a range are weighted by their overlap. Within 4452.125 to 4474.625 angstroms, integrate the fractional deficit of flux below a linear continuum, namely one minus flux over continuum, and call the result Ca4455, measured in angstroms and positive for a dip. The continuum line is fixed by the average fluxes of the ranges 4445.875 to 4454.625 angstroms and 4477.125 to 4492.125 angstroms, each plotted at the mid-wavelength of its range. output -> 2.1 angstroms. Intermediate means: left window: 30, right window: 29.8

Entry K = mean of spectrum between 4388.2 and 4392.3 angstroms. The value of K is 27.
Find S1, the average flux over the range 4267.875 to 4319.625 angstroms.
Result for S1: 20.4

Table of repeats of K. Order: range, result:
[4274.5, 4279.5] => 22.7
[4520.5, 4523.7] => 31.8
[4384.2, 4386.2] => 20.7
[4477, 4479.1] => 28.4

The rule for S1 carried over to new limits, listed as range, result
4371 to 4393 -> 24.8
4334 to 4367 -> 25.3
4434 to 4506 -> 28.9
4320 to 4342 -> 24.2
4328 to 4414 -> 24.9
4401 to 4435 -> 25.5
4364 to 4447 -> 25.8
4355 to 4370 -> 27.1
